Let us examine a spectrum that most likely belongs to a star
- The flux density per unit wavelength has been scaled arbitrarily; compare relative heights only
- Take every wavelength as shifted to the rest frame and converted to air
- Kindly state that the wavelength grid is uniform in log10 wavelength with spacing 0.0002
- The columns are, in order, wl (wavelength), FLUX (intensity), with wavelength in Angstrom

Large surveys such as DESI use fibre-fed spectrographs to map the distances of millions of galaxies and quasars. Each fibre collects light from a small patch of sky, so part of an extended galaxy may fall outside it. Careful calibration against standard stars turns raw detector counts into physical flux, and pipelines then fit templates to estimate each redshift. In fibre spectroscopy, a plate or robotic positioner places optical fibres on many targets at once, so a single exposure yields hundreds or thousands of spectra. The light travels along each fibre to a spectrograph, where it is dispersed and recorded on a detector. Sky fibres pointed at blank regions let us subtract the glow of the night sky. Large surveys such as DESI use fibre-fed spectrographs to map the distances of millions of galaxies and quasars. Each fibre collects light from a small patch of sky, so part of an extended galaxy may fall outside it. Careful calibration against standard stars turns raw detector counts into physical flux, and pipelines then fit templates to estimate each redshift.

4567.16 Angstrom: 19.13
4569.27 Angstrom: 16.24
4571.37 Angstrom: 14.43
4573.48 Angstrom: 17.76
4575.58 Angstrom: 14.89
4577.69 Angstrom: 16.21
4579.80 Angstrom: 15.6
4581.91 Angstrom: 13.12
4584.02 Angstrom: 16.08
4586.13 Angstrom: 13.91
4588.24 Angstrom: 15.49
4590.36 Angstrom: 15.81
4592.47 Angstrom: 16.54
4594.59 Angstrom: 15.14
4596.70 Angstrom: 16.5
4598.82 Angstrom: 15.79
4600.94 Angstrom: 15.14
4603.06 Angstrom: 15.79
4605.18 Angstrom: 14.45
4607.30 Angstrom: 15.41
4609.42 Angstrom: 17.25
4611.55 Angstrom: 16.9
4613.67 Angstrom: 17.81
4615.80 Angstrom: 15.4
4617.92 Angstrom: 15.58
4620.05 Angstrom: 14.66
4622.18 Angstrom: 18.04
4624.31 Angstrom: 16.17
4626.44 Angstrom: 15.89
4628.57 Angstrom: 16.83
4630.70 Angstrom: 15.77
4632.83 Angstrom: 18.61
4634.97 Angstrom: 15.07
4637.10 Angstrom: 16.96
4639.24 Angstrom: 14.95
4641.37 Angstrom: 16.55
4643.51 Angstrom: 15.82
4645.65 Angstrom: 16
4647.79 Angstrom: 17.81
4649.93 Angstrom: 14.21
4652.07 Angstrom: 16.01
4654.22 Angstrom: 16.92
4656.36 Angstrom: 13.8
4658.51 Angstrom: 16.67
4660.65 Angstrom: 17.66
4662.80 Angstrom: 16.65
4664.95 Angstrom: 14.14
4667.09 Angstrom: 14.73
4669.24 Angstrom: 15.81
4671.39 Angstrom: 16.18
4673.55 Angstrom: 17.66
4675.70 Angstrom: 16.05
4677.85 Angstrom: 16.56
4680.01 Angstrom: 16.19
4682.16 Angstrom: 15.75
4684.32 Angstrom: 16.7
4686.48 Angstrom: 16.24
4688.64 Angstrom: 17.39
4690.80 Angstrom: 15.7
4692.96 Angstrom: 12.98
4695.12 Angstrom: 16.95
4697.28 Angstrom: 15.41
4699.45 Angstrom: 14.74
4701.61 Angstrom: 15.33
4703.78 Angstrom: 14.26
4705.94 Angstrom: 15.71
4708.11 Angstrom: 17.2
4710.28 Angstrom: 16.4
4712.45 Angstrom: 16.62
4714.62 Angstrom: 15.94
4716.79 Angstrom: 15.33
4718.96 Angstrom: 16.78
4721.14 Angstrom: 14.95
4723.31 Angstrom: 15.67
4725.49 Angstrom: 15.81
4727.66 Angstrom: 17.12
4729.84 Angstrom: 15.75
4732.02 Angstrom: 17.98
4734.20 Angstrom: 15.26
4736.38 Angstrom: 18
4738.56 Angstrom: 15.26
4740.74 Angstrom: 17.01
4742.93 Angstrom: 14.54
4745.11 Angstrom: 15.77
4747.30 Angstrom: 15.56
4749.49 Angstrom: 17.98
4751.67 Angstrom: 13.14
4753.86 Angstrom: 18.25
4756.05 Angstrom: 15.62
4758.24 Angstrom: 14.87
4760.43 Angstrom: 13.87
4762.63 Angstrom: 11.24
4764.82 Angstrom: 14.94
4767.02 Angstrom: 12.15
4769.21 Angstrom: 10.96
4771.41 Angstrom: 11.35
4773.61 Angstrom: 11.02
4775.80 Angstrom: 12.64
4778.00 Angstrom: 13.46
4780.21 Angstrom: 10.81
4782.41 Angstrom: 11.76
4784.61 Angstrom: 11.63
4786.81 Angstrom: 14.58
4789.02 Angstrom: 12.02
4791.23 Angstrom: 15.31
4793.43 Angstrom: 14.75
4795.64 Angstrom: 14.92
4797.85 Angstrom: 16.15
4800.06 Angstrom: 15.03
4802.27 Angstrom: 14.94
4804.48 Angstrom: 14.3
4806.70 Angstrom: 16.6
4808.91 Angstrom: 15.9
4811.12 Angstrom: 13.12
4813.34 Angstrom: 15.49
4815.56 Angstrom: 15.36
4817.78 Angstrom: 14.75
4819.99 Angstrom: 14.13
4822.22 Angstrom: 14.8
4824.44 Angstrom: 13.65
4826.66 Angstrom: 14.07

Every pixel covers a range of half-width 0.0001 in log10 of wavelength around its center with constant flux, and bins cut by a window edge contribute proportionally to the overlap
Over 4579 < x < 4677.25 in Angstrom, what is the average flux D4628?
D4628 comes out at 15.9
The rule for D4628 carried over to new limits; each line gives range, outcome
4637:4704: 15.9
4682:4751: 16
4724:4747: 16.2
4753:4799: 13.4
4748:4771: 14.2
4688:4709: 15.5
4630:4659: 16.1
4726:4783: 14.5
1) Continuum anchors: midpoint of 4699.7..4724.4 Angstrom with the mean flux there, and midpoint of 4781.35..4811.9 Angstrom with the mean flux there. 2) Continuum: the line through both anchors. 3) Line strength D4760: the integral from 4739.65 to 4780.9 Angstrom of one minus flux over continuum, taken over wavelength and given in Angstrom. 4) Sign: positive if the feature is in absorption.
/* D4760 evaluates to 2.8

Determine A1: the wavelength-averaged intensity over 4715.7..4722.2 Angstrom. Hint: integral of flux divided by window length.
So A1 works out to 15.7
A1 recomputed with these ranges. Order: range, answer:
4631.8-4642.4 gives 16.4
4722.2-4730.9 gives 16.1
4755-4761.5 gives 14.8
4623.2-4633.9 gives 16.7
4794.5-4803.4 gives 15.3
